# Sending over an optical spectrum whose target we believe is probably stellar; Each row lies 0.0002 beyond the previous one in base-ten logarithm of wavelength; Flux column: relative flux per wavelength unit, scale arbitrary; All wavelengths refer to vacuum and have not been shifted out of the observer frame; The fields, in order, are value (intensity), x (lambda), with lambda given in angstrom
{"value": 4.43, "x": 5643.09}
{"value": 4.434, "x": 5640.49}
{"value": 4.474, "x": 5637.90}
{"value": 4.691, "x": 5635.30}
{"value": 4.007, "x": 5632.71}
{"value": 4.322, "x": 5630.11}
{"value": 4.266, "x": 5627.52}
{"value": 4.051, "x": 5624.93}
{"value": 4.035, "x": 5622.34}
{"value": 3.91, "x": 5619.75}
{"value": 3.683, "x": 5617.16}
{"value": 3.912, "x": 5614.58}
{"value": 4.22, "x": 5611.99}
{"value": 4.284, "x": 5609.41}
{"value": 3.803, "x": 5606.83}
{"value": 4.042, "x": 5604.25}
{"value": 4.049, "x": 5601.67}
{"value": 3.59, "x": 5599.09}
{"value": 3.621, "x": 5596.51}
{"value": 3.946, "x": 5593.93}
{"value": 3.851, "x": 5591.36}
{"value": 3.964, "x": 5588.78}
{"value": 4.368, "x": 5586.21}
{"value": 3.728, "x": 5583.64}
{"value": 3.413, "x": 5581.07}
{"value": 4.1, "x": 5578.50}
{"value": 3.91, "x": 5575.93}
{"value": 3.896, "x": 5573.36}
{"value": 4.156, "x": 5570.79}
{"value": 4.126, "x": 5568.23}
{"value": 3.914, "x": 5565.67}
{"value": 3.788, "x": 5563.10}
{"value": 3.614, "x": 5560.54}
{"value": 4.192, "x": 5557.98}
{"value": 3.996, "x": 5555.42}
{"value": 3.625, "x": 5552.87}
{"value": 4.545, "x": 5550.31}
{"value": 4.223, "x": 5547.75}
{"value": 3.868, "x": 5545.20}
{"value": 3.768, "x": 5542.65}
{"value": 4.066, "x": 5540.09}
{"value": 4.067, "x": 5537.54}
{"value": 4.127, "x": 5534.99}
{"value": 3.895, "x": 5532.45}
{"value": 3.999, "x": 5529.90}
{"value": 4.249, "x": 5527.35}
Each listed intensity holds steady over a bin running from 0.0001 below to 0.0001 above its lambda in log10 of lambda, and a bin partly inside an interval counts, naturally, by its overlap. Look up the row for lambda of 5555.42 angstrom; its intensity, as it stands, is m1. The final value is 3.996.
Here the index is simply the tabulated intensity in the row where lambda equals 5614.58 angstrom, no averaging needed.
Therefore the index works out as 3.912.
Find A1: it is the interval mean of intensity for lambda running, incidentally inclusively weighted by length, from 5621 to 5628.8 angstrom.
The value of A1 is 4.12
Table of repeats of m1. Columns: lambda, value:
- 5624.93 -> 4.051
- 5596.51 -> 3.621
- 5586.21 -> 4.368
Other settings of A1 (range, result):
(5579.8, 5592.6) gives 3.87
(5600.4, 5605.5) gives 4.05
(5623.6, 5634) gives 4.16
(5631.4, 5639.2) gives 4.39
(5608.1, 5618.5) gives 4.03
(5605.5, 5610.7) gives 4.05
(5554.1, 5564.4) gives 3.9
